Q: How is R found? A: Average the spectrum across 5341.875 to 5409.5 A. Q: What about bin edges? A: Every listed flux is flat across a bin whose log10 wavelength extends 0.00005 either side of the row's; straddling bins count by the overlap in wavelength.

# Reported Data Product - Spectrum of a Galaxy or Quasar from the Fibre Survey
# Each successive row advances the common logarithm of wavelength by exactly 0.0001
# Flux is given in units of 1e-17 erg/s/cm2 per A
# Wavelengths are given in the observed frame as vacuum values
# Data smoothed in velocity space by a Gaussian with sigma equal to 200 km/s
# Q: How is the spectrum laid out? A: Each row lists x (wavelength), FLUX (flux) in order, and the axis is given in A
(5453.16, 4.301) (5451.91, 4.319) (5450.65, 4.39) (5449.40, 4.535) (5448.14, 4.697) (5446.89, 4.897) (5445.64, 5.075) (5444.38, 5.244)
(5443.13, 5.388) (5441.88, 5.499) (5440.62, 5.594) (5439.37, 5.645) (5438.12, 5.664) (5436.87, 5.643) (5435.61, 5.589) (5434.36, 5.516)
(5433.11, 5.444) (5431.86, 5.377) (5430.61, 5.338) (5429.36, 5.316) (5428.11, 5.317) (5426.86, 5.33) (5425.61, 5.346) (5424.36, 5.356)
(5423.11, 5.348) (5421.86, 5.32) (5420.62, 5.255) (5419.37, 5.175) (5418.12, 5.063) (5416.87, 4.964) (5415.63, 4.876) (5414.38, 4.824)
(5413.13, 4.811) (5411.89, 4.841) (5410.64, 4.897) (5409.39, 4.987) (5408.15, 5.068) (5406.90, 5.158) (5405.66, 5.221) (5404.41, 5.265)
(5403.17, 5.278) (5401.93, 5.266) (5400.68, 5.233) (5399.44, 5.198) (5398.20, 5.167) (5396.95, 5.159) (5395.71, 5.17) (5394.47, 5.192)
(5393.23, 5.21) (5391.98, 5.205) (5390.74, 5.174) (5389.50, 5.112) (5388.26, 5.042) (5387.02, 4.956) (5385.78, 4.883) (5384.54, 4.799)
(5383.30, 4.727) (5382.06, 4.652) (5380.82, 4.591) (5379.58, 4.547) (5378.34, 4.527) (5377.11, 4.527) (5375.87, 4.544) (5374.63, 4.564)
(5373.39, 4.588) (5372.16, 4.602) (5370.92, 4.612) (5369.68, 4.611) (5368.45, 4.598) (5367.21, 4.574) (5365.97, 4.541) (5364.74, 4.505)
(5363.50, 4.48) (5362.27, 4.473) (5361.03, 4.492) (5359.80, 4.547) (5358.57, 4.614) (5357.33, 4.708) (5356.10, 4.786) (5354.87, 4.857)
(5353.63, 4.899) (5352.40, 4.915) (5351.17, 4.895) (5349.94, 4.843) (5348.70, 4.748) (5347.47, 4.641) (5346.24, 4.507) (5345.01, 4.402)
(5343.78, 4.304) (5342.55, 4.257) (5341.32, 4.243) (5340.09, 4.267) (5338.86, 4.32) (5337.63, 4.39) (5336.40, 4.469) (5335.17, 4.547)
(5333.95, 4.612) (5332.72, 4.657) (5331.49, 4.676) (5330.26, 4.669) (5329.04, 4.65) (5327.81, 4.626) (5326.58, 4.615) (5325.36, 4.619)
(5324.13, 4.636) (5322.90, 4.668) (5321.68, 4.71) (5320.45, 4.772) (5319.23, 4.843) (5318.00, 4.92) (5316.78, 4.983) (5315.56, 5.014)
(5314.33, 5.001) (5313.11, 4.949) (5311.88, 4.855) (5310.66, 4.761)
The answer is 4.81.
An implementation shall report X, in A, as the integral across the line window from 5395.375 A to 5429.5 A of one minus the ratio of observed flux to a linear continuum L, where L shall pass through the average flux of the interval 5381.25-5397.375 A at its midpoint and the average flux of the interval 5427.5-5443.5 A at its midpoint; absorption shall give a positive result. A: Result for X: 0.7 A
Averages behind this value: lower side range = 5.02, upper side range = 5.49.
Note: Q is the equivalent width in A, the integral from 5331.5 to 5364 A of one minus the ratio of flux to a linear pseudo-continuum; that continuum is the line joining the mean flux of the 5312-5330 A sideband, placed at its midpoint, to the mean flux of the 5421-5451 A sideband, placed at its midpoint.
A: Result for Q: 2.2 A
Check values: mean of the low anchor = 4.79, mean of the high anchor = 5.3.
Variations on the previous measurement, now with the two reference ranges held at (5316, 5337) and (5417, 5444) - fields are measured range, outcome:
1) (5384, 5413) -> 0.4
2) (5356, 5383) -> 2.2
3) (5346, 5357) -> 0.1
